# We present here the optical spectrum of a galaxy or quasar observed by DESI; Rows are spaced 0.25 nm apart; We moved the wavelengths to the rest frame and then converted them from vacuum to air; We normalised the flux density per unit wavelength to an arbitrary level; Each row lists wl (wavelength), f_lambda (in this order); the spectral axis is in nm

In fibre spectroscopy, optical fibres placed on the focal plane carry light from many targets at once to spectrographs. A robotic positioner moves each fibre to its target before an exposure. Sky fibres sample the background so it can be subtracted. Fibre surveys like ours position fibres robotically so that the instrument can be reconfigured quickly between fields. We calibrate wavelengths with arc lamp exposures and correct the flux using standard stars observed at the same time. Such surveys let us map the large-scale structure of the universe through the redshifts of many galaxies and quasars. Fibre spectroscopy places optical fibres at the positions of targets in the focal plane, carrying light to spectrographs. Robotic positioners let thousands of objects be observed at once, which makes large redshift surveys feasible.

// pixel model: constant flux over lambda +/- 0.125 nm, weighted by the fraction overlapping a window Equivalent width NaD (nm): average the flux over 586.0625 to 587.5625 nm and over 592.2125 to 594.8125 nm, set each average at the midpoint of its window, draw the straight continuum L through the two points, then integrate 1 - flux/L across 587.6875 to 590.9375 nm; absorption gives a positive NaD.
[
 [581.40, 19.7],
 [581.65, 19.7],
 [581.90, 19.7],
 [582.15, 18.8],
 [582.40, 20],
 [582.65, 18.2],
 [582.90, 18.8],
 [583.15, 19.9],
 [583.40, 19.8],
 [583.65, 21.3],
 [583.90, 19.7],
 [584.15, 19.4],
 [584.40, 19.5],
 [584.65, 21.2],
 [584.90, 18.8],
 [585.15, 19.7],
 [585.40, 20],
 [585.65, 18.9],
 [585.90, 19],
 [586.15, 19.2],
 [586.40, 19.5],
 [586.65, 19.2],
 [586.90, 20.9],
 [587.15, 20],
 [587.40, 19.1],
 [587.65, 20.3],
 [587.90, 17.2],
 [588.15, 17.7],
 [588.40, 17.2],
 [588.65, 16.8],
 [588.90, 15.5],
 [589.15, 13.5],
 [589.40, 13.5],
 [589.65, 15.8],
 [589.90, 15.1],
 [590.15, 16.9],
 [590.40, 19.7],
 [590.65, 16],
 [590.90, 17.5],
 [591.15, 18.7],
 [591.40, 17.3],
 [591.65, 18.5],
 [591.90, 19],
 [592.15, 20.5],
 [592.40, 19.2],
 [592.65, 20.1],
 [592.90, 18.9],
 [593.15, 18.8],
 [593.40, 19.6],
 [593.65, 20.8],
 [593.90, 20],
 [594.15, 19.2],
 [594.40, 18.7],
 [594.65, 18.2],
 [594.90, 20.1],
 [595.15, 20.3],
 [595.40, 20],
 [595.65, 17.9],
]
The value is 0.52 nm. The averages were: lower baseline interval 19.7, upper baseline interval 19.4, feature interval 16.4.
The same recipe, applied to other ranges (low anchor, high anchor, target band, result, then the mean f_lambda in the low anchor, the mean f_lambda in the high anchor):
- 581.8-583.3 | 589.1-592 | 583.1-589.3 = -0.25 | 19.2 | 16.9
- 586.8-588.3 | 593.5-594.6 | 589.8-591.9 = 0.19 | 19.1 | 19.6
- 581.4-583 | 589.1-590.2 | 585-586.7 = -0.22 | 19.2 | 14.9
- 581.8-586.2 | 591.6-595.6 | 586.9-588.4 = 0.05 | 19.6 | 19.5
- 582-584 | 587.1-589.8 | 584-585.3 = -0.07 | 19.6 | 16.9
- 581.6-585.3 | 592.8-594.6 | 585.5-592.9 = 0.56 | 19.6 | 19.4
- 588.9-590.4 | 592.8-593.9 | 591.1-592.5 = -0.08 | 15.4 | 19.6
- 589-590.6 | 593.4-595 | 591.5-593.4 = -0.13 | 15.8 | 19.5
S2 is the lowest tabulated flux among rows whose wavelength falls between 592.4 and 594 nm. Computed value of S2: 18.8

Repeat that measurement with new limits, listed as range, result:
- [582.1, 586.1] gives 18.2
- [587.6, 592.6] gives 13.5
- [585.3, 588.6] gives 17.2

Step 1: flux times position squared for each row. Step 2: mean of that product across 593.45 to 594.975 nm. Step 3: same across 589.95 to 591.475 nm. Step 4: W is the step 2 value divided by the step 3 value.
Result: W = 1.1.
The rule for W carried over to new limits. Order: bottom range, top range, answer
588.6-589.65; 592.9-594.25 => 1.35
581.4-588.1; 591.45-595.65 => 1.02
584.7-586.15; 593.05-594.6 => 1.03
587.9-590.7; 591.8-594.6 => 1.22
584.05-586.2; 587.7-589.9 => 0.83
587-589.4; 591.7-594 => 1.15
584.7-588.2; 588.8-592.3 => 0.89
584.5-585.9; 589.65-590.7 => 0.87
